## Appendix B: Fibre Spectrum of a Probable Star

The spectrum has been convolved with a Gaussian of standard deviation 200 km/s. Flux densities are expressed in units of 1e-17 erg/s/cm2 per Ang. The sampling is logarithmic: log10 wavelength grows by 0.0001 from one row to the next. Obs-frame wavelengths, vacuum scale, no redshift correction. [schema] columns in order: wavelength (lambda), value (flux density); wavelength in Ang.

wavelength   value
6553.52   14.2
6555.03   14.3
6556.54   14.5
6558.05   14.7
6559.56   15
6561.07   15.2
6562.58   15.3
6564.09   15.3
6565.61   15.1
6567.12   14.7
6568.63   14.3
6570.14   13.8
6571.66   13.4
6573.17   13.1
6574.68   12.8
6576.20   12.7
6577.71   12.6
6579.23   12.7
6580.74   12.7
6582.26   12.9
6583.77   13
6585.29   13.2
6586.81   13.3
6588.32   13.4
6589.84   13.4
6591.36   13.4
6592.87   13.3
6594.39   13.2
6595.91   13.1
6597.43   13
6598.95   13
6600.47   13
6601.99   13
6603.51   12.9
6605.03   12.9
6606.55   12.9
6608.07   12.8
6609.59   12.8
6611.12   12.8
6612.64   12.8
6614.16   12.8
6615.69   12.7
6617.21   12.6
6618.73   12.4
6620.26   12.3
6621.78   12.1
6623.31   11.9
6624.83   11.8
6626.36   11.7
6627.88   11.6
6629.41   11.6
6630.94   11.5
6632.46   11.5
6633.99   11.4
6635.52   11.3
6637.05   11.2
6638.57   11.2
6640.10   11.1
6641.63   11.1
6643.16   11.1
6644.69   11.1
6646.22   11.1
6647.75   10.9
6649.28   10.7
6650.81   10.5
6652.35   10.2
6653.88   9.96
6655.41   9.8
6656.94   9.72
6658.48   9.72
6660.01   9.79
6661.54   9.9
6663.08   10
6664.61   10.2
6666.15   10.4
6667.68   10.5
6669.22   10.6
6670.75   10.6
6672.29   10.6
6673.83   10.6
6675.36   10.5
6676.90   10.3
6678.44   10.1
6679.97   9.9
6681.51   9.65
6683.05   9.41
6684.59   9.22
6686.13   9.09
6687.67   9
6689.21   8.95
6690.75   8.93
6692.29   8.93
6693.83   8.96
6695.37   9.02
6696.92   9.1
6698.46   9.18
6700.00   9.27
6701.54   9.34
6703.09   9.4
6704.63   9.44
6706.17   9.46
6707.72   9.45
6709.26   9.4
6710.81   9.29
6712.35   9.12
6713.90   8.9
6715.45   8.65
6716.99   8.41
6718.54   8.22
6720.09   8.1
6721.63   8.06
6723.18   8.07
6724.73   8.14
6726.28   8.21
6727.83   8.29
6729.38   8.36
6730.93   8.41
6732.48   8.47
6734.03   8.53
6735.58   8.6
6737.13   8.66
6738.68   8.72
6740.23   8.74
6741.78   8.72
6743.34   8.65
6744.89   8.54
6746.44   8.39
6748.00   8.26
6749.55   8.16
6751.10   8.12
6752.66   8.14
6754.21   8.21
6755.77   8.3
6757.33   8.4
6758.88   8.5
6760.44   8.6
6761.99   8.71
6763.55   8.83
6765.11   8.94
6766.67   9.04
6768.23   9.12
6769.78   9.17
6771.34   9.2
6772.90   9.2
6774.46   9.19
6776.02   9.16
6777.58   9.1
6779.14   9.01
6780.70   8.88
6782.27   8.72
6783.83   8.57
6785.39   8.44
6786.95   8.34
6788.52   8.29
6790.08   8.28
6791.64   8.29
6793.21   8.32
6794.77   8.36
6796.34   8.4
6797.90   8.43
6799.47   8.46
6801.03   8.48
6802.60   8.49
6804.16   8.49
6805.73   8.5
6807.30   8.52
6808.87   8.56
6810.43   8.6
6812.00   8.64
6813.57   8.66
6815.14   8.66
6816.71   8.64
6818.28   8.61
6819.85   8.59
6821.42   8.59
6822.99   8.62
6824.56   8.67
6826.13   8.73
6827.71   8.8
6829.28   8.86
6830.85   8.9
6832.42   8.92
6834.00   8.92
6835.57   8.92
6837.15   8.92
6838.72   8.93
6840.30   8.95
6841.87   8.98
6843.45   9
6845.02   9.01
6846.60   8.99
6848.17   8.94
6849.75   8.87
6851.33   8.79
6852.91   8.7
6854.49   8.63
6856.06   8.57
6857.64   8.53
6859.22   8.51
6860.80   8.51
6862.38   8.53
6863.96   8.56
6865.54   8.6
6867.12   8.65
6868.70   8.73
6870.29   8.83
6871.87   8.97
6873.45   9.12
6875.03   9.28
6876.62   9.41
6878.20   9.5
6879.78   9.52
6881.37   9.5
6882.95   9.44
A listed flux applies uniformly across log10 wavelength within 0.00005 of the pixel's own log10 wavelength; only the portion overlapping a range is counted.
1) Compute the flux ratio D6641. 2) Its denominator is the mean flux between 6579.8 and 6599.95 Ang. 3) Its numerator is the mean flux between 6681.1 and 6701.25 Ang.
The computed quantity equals 0.7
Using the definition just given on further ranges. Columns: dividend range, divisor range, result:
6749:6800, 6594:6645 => 0.71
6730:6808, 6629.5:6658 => 0.79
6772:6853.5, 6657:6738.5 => 0.94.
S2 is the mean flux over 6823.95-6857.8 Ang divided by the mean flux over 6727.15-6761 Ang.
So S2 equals 1.05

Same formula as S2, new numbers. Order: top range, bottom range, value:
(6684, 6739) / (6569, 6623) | 0.68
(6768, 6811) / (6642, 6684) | 0.84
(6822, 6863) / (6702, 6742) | 1.01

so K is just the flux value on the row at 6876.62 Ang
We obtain 9.41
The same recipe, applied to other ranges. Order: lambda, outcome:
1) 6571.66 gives 13.4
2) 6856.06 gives 8.57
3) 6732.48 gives 8.47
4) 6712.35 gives 9.12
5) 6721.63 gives 8.06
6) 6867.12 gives 8.65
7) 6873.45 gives 9.12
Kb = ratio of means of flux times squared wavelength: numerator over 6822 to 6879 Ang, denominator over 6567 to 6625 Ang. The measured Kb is 0.74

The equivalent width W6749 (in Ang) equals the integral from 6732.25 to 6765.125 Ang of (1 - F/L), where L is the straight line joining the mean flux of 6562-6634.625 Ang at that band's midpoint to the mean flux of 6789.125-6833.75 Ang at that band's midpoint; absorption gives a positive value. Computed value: 4.52 Ang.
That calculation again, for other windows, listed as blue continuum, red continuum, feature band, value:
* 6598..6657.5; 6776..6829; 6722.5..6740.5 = 2.62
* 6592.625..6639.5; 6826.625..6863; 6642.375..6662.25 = 2.43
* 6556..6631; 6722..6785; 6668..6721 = 4.67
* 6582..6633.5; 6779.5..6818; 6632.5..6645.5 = 0.84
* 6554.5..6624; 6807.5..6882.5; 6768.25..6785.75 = 1.81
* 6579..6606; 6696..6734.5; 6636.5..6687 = 1.56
